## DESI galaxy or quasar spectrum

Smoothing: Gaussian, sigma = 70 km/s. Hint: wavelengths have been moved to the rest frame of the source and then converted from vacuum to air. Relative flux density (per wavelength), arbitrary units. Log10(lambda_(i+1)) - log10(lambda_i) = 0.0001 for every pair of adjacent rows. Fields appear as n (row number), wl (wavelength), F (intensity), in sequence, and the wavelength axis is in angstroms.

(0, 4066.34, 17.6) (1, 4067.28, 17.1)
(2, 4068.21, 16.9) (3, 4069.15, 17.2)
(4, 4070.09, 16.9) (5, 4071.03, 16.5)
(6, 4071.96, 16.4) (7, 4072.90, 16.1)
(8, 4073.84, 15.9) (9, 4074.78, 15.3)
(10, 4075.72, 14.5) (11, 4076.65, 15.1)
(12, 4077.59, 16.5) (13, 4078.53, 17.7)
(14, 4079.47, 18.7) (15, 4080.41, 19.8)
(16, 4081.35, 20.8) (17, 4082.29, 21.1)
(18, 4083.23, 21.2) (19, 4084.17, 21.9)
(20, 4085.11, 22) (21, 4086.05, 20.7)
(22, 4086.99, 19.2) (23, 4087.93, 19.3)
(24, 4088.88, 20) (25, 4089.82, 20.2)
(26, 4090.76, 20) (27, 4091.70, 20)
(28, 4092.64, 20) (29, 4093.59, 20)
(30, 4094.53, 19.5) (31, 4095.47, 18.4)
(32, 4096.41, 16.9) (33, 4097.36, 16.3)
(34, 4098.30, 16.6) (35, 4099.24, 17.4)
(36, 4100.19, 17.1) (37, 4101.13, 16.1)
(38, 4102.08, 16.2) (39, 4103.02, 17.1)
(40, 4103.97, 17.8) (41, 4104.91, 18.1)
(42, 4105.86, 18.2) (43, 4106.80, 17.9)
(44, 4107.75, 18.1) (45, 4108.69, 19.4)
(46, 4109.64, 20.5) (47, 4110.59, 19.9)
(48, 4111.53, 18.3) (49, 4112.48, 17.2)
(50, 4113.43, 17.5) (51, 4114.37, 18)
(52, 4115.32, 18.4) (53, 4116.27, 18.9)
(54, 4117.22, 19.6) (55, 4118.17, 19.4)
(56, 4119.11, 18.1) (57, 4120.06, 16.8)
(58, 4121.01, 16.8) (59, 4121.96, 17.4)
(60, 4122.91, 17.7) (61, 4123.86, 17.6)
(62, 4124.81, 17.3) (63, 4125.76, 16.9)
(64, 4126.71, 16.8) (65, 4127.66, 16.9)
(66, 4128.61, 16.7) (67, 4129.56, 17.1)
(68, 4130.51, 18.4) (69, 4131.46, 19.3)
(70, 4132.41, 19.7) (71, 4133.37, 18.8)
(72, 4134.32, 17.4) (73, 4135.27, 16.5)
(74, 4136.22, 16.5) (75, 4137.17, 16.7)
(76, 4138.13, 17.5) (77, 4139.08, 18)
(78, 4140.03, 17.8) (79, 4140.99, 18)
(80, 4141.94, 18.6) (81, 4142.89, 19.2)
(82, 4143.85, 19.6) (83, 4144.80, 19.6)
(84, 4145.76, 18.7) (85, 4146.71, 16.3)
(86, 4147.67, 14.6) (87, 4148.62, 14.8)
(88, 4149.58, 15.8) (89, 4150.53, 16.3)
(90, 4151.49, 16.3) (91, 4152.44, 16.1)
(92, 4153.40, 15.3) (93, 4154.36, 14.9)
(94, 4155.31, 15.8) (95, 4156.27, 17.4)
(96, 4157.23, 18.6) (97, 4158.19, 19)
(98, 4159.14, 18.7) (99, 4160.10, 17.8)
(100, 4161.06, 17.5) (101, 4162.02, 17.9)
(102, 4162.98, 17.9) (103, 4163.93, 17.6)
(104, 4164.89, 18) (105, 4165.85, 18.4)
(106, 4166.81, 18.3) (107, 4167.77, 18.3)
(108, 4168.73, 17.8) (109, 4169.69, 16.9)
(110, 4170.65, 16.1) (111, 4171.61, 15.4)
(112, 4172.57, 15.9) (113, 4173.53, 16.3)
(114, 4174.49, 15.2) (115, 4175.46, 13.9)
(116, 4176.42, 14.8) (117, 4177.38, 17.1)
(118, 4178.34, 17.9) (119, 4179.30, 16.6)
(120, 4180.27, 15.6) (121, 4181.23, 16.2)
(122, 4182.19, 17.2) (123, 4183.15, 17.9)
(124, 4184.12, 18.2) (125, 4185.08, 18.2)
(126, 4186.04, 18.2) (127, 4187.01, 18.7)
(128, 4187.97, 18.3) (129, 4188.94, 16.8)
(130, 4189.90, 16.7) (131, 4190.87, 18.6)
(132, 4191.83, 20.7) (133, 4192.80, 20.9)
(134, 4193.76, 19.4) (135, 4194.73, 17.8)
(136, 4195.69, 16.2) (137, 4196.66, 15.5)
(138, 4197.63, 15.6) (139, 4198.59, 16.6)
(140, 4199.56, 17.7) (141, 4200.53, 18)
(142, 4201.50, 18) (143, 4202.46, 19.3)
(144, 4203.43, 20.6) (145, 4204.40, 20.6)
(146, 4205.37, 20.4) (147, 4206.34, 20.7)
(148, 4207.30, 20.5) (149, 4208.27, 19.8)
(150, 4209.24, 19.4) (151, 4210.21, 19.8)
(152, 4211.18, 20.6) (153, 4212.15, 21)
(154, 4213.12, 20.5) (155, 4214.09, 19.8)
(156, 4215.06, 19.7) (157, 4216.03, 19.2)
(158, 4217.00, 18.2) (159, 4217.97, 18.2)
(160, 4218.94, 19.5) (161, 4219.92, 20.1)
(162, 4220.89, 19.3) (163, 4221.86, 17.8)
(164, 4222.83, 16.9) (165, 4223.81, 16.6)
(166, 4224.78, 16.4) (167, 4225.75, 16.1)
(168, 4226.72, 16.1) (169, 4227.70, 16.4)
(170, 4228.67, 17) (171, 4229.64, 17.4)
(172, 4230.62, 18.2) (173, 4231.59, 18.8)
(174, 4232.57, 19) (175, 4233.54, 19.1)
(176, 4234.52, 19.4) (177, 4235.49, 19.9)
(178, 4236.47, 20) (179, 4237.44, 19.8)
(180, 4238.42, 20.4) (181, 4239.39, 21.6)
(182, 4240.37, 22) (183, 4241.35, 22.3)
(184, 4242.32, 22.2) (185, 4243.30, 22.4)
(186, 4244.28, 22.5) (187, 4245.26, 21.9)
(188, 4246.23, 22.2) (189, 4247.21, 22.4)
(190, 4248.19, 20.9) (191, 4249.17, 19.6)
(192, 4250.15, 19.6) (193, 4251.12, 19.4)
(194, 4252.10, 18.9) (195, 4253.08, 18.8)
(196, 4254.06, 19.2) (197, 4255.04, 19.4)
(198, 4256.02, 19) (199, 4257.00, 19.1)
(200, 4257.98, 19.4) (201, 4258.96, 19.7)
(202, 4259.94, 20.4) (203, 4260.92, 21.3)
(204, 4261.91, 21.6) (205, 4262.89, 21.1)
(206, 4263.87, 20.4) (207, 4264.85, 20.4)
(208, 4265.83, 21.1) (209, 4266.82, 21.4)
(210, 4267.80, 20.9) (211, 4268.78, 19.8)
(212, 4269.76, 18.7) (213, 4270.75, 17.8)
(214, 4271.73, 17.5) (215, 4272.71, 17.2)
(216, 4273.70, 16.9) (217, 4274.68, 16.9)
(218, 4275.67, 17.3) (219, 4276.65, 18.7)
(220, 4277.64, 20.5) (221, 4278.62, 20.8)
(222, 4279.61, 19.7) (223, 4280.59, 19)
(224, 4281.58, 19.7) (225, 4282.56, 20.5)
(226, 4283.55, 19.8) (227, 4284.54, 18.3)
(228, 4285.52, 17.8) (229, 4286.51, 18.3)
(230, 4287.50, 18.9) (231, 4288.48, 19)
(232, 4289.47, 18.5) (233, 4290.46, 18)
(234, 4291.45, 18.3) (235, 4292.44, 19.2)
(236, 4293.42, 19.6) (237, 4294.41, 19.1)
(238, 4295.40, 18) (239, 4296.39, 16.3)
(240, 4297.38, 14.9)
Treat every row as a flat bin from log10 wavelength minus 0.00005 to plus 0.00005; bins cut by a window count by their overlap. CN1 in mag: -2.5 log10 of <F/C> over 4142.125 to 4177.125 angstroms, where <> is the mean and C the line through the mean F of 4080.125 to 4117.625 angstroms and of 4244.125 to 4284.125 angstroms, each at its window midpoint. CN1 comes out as 0.13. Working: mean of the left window 18.9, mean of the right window 19.8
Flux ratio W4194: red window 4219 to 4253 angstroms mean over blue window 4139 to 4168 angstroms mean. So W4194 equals 1.1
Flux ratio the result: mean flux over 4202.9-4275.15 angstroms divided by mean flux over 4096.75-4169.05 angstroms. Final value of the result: 1.11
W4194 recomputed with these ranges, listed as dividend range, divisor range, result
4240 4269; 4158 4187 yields 1.20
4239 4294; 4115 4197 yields 1.13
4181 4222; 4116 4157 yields 1.08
